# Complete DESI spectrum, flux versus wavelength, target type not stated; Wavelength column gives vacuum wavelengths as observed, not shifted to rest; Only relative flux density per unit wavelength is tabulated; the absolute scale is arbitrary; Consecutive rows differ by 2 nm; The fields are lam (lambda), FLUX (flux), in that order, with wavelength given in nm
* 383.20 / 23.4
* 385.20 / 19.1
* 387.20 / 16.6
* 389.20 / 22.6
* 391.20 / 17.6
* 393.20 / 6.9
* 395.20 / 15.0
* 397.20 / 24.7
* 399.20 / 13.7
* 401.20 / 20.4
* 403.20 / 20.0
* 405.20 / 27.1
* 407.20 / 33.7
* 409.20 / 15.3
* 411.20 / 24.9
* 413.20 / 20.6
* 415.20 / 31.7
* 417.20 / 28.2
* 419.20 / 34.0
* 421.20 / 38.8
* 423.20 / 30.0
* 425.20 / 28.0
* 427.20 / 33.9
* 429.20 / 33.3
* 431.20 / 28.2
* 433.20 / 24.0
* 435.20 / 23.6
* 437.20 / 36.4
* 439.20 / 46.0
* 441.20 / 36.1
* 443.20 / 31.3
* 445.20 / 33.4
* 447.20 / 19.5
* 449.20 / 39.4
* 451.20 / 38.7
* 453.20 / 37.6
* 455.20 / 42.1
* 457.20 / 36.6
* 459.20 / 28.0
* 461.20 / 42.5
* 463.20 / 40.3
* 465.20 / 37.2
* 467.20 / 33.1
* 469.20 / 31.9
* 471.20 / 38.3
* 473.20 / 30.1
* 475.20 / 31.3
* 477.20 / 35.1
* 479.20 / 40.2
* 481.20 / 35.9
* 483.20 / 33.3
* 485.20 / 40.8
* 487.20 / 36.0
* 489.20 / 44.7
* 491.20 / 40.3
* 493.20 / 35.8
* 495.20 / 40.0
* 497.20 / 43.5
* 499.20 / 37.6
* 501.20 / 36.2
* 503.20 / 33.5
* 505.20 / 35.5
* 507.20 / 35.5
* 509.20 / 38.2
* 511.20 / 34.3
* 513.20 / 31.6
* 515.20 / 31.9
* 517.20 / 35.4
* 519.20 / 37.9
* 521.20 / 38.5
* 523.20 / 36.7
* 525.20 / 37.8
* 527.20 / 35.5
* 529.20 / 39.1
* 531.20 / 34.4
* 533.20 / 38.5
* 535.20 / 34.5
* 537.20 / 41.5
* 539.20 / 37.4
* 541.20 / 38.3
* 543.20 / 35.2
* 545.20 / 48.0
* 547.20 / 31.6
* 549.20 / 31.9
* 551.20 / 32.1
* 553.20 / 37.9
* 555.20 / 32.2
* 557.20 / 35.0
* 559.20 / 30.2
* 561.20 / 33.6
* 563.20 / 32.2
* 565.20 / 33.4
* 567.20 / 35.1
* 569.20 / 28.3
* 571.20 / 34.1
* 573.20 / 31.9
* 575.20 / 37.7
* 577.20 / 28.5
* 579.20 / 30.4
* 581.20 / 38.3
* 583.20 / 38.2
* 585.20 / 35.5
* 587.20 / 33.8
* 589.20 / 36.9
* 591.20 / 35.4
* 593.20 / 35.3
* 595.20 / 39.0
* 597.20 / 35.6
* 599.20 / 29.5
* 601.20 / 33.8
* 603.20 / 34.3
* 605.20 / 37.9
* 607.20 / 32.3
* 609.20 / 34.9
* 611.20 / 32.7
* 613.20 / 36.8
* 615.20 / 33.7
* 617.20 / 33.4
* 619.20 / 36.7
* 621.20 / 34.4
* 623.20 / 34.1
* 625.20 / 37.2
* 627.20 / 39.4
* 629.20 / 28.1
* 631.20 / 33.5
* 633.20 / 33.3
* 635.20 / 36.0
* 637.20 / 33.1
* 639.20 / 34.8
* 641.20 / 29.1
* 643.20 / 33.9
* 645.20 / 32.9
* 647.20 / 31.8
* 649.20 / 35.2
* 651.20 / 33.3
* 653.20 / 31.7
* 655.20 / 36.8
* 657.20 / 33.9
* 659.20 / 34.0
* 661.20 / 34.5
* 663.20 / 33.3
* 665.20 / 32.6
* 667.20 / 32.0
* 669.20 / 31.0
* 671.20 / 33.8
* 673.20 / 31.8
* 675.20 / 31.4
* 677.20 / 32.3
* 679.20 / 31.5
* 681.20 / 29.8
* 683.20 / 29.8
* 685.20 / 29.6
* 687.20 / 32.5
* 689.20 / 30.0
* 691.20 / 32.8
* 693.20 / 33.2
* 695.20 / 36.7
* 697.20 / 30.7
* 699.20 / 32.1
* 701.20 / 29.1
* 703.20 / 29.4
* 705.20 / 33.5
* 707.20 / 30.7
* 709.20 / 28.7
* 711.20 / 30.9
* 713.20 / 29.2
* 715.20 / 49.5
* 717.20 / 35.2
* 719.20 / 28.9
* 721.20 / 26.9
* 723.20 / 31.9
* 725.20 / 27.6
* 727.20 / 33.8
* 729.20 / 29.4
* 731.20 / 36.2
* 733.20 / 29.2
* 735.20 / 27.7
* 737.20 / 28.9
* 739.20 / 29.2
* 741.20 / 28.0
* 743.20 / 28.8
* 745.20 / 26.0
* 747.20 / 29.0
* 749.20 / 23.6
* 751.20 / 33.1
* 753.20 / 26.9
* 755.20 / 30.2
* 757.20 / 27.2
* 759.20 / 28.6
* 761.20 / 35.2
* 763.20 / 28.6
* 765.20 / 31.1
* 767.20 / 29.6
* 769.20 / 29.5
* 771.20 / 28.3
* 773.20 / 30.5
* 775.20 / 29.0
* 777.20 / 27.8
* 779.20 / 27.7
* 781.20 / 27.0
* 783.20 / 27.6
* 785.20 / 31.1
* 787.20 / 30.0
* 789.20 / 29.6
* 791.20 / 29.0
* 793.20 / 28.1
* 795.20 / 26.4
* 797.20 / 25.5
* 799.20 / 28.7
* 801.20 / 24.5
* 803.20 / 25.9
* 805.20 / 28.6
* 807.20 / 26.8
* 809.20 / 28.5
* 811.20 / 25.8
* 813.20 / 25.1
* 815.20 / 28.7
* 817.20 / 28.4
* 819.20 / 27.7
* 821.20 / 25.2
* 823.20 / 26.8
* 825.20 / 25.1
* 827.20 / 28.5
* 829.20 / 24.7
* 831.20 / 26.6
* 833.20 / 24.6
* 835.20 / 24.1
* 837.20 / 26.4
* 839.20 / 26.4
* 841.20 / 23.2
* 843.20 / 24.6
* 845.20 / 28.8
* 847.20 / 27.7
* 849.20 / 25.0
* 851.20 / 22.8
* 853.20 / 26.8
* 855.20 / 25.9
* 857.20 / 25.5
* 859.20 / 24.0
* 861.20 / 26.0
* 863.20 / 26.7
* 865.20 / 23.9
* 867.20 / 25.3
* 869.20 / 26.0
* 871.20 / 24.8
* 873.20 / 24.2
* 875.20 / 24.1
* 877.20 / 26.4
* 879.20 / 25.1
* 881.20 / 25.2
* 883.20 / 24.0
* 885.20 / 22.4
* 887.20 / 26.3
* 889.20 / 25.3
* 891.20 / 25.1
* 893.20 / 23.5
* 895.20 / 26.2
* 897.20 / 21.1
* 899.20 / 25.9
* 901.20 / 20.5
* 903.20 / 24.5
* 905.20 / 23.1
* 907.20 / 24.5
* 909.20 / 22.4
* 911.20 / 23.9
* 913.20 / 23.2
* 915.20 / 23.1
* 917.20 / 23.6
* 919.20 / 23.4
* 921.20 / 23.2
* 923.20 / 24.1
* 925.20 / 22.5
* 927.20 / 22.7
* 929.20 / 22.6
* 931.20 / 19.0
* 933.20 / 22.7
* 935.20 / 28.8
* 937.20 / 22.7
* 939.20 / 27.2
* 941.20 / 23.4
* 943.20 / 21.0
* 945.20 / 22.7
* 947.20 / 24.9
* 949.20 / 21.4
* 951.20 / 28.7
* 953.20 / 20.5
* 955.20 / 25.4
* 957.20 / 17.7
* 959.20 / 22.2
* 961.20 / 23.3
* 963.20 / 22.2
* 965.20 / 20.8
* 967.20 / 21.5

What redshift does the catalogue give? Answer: 0.089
